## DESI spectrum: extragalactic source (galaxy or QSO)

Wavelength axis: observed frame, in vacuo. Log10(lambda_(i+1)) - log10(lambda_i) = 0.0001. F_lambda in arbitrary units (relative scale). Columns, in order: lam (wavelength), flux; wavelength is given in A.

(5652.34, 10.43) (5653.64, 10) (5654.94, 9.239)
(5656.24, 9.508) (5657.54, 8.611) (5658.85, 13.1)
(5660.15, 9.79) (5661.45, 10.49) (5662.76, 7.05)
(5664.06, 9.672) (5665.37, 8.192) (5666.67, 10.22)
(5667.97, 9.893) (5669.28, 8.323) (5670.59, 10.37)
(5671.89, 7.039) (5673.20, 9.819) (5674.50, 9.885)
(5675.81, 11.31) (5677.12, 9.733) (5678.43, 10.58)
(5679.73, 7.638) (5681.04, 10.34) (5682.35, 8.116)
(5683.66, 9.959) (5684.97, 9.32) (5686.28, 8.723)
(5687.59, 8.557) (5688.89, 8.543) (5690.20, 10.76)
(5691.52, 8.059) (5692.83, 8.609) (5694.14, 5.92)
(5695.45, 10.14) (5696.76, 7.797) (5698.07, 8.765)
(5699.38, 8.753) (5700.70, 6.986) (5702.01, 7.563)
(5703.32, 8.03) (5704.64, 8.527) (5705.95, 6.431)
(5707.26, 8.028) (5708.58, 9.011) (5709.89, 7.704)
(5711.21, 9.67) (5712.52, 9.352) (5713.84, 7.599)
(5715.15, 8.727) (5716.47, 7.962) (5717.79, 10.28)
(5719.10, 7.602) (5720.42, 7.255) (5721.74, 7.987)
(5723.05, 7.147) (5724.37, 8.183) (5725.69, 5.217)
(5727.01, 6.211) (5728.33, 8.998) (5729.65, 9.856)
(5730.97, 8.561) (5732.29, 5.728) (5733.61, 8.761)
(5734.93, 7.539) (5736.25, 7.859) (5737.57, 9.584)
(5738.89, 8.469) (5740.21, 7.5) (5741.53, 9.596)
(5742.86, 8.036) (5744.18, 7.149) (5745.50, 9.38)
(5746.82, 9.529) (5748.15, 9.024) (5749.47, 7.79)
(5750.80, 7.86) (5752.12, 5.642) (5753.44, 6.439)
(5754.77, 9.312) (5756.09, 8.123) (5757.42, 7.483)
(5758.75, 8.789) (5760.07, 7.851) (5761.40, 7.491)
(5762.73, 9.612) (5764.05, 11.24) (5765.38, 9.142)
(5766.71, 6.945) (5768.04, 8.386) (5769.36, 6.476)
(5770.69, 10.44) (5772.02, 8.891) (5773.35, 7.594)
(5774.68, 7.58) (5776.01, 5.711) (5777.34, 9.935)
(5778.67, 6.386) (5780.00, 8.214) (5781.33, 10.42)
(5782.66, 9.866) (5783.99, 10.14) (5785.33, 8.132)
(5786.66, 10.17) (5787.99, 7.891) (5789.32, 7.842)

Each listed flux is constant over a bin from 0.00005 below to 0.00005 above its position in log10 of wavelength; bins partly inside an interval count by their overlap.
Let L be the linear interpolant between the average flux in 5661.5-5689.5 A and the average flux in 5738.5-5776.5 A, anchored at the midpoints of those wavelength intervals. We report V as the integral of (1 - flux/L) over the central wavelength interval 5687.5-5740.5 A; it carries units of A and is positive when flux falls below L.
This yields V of 3.6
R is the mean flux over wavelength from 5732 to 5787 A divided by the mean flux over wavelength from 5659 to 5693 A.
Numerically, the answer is 0.89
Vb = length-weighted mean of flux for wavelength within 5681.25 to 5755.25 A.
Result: 8.23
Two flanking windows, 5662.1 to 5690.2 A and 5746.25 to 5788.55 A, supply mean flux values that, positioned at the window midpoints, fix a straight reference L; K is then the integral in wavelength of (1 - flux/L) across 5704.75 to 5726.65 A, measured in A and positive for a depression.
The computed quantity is 2.2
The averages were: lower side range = 9.24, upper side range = 8.39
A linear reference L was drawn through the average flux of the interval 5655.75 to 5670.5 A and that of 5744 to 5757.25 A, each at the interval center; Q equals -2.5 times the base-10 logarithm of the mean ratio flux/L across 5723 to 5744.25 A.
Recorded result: 0.05 mag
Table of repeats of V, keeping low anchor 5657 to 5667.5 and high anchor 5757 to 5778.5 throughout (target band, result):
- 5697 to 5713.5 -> 1.6 A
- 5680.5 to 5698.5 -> 1.0 A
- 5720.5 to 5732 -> 1.5 A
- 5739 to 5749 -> 0.0 A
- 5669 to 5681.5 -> 0.0 A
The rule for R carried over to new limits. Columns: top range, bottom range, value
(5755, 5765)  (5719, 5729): 1.19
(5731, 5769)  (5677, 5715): 0.96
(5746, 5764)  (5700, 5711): 1.04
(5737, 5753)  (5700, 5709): 1.06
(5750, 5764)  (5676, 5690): 0.86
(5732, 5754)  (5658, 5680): 0.84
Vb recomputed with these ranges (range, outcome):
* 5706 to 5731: 8.12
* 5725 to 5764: 8.1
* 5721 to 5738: 7.79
